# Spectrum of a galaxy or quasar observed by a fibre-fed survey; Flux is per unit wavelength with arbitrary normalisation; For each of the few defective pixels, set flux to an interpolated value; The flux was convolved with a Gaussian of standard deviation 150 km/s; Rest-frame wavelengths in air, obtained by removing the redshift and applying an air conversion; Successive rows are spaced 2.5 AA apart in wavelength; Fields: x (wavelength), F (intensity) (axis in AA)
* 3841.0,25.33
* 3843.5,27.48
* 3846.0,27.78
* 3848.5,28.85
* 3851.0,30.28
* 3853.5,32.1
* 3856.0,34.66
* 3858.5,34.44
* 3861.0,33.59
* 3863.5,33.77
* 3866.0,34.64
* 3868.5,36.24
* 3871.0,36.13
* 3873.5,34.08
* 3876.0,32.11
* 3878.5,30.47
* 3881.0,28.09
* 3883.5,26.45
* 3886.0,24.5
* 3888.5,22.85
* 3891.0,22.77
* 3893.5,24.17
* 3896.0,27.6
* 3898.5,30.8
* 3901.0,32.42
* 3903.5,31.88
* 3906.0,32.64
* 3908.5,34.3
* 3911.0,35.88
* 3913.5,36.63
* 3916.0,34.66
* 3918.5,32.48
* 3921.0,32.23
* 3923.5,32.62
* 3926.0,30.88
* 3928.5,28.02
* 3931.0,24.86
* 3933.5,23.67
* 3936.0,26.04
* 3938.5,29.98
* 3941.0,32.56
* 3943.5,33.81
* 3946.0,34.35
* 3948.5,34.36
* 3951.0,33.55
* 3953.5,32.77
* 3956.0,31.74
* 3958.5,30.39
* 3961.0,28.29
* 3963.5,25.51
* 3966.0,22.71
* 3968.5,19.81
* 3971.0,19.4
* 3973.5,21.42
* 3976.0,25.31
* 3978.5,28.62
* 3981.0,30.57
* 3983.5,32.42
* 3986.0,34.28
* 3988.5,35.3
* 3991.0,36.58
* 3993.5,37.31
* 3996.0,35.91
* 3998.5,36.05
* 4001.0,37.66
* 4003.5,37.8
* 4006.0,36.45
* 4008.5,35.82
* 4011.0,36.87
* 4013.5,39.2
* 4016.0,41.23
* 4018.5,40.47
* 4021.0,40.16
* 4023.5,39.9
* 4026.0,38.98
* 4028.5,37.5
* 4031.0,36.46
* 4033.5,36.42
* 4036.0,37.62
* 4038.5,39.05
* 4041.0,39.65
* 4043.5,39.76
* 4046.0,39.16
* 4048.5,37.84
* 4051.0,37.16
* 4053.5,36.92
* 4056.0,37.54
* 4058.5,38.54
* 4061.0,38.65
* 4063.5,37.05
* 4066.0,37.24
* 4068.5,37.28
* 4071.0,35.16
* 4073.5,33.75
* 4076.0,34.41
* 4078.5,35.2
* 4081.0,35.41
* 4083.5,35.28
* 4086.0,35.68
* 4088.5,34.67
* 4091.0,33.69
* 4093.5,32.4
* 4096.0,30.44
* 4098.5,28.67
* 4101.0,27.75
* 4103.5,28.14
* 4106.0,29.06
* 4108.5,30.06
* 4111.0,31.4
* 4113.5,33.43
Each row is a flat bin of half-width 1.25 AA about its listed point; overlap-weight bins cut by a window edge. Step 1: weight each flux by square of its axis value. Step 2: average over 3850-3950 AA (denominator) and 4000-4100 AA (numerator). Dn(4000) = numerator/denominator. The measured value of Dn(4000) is 1.3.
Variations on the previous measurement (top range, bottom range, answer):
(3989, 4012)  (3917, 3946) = 1.27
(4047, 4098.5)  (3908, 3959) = 1.20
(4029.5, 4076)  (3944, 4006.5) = 1.25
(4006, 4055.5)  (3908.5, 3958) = 1.27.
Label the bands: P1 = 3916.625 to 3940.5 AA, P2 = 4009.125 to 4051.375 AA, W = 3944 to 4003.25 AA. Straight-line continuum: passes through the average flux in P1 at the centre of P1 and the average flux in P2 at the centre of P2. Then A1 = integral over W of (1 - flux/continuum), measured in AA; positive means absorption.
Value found 4.7 AA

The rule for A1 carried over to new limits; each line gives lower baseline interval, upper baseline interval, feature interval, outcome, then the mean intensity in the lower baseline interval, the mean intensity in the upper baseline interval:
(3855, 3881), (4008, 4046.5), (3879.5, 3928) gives 6.5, 33.7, 38.7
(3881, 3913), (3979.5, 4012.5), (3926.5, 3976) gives 6.8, 29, 35.6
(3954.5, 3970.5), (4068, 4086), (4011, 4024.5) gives -4.1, 26.2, 35.2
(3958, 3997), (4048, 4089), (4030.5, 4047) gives -2.2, 28.9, 36.3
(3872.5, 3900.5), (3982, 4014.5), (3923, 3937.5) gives 1.7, 27.7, 36.2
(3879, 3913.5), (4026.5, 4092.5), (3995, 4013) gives -1.4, 29.1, 36.8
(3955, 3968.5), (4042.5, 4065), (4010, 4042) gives -3.8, 26.9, 38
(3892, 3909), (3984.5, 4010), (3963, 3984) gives 6.1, 30.3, 36.3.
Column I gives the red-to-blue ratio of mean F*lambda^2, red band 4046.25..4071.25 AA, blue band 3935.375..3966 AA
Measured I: 1.28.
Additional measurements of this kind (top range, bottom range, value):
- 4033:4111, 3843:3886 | 1.23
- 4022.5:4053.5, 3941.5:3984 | 1.39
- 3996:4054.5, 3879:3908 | 1.46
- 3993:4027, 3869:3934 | 1.33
